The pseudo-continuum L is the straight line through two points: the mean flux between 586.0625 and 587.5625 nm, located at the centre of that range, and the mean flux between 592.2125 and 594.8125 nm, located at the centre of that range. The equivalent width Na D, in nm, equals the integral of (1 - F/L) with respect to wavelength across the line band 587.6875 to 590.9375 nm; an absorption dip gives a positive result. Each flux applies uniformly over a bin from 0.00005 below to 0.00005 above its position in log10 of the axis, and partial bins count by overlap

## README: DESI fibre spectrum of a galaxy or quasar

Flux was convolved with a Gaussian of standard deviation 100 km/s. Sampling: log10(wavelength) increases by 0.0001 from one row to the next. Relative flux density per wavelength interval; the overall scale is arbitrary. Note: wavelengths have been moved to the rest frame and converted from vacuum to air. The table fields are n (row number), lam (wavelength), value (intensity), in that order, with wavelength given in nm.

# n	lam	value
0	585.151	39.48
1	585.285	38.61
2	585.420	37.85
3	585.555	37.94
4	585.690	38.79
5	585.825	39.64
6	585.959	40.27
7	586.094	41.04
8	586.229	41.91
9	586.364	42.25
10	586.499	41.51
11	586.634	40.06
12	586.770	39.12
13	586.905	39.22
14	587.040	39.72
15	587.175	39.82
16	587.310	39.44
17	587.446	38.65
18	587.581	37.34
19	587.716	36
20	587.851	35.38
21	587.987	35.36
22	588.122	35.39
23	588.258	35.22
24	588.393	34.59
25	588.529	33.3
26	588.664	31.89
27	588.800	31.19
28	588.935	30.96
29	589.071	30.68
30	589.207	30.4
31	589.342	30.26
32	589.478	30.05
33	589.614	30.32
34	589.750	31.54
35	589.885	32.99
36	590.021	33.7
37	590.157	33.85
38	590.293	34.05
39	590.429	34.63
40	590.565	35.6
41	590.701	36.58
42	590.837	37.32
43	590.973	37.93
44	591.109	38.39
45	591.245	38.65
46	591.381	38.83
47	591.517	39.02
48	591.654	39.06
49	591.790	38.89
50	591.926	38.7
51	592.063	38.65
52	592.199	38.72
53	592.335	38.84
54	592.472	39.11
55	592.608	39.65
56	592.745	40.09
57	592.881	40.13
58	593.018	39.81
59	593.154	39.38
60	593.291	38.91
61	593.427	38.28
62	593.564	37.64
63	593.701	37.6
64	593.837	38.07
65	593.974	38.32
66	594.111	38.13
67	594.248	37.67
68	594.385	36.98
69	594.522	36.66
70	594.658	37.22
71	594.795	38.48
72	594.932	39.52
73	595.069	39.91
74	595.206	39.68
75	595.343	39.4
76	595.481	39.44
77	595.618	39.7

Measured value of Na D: 0.50 nm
